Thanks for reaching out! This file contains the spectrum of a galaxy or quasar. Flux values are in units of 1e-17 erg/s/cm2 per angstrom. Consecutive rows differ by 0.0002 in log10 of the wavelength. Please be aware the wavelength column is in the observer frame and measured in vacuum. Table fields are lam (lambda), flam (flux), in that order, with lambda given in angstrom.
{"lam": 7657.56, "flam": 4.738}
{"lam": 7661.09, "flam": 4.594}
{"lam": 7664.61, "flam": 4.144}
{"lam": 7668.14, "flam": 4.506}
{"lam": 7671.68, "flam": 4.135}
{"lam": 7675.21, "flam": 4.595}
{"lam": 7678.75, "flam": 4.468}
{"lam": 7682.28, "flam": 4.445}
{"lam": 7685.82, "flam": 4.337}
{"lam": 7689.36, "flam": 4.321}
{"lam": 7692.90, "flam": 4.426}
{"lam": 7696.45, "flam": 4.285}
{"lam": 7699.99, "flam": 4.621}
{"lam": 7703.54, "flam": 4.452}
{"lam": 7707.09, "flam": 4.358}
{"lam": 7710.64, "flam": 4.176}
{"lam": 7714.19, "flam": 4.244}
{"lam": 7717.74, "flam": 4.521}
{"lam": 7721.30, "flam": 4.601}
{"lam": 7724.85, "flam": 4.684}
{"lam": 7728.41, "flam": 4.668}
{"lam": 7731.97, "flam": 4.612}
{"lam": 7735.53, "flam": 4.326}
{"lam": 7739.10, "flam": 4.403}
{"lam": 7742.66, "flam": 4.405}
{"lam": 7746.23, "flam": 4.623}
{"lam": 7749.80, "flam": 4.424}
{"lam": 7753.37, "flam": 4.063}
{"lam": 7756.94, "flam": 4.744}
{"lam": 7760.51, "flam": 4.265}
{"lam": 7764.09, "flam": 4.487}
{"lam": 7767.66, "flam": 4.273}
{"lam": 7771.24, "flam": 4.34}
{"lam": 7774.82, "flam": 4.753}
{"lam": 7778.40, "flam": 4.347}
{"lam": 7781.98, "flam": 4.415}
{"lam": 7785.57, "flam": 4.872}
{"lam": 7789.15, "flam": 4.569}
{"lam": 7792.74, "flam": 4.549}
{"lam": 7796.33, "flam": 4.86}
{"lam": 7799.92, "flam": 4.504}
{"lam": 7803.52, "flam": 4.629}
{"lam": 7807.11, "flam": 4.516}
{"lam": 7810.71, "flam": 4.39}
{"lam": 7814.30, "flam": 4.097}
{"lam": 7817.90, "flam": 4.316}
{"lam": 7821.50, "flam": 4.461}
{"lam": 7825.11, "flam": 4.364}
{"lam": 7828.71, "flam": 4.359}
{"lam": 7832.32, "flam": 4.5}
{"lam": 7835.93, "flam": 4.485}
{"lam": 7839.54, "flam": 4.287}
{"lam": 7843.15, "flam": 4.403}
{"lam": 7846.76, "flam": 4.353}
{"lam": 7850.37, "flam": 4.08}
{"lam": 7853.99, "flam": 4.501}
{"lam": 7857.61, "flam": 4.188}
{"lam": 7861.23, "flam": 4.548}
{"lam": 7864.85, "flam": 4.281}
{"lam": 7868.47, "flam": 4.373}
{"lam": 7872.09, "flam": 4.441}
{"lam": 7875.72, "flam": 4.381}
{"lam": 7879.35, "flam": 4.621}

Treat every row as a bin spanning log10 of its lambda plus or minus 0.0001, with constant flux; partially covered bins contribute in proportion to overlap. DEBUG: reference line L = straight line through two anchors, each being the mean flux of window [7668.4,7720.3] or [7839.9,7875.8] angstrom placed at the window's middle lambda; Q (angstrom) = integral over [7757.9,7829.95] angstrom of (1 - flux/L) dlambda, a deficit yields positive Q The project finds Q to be -1.74 angstrom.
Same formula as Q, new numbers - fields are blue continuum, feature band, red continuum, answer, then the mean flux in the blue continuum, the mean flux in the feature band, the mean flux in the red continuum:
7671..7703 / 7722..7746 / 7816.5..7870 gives -0.69 angstrom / 4.42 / 4.53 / 4.37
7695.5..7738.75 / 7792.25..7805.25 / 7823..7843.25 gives -0.67 angstrom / 4.46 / 4.64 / 4.4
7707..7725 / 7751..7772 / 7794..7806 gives 0.82 angstrom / 4.42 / 4.37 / 4.65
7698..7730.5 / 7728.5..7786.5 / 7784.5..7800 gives 1.67 angstrom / 4.48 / 4.46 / 4.68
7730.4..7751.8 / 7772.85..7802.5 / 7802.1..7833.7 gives -1.24 angstrom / 4.46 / 4.61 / 4.4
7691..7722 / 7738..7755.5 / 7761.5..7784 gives 0.12 angstrom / 4.4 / 4.39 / 4.43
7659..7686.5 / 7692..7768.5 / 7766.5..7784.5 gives -0.17 angstrom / 4.41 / 4.44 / 4.45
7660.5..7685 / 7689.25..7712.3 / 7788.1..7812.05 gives 0.30 angstrom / 4.4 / 4.38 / 4.58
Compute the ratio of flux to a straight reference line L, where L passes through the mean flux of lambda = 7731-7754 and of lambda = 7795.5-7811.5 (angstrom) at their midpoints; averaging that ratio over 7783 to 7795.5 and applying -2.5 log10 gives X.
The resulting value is -0.03 mag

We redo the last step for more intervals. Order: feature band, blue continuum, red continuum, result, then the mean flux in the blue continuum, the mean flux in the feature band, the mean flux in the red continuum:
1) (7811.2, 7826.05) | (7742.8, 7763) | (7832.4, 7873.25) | 0.02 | 4.42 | 4.31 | 4.36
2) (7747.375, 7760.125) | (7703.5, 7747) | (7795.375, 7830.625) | 0.01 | 4.46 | 4.41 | 4.44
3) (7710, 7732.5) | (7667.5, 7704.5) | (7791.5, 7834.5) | -0.02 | 4.41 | 4.51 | 4.46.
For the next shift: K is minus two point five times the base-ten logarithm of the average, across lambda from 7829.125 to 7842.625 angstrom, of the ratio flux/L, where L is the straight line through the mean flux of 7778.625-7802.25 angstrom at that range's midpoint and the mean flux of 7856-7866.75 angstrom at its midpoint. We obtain 0.01 mag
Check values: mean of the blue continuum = 4.61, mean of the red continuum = 4.34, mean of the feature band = 4.41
